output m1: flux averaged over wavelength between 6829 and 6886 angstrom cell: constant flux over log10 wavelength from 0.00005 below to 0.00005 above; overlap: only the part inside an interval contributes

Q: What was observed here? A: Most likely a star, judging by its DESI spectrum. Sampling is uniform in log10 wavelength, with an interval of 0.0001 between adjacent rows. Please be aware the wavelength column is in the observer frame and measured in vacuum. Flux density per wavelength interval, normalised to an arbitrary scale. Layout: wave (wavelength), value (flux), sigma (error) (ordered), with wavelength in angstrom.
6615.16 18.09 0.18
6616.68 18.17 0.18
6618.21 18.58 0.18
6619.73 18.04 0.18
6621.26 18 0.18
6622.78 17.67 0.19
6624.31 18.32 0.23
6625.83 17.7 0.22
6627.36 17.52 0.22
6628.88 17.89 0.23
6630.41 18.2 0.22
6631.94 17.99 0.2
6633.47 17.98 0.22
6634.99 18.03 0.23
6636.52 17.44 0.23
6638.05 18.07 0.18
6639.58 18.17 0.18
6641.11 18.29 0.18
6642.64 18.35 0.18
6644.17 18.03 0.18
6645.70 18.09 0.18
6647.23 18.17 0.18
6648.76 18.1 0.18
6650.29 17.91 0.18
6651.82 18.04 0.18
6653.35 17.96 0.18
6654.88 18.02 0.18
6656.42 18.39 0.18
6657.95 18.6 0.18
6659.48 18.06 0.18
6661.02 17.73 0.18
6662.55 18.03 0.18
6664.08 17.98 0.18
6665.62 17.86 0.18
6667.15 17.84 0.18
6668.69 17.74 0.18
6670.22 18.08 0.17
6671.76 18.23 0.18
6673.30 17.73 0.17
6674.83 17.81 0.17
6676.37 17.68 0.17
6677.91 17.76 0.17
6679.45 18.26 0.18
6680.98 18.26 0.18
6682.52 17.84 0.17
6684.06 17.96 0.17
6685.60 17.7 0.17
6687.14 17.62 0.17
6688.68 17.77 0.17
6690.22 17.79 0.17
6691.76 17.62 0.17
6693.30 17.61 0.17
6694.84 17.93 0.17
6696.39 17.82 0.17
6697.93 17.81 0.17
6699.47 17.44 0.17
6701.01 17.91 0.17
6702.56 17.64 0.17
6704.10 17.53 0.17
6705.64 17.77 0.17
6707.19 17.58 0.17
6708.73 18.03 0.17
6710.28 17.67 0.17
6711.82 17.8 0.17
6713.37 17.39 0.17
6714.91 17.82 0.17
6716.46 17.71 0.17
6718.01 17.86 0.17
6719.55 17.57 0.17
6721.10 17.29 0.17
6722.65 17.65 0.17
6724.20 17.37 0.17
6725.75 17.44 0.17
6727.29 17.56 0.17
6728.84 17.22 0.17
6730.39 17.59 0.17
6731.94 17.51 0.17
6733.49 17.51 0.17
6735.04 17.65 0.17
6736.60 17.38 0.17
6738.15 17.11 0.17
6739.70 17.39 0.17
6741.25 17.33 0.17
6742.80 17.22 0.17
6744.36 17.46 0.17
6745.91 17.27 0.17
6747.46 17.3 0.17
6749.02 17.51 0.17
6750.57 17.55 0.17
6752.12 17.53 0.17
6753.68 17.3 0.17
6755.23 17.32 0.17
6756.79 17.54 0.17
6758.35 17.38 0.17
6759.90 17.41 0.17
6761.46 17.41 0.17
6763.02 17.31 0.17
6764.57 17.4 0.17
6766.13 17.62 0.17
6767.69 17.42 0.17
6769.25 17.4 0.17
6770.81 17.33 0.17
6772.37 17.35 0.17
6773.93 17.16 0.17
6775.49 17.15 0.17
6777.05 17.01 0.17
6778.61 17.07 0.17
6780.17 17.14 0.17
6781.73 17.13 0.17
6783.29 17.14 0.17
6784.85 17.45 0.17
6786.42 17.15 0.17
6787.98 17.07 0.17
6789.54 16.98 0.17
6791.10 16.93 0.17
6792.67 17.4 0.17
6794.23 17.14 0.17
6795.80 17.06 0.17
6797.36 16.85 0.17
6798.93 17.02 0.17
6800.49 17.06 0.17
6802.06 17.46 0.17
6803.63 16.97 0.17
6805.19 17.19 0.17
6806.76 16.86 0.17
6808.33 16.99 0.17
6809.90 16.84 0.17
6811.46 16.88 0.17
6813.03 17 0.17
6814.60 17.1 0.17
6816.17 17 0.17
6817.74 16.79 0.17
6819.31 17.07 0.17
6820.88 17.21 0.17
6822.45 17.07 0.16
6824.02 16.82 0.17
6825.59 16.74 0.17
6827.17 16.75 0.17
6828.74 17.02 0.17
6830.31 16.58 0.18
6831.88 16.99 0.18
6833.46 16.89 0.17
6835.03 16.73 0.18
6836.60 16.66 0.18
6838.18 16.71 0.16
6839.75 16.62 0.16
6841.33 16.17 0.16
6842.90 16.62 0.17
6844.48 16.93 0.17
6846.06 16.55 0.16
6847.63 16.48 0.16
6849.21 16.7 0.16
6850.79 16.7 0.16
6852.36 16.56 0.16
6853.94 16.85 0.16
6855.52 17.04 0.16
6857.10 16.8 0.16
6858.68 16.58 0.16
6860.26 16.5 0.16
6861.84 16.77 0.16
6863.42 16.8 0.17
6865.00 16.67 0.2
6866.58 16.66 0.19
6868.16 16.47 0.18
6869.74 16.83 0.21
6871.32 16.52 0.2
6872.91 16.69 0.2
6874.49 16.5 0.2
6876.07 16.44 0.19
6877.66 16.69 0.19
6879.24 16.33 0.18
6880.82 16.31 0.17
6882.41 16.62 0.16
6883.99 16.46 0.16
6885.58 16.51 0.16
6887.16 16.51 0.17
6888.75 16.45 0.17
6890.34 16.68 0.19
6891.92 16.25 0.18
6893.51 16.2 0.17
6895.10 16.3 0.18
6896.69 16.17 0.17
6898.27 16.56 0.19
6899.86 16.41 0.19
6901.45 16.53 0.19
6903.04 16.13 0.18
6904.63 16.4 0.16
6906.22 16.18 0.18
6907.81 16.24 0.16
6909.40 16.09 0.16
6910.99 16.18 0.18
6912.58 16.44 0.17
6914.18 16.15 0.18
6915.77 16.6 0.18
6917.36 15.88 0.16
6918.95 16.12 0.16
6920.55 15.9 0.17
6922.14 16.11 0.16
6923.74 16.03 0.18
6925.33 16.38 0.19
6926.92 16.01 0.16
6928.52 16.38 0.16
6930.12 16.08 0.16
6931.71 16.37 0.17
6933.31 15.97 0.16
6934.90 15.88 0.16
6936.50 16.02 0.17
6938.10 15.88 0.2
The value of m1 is 16.6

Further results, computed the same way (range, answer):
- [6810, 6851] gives 16.8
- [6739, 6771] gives 17.4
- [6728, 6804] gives 17.3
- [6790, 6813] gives 17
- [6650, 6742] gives 17.8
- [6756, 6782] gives 17.3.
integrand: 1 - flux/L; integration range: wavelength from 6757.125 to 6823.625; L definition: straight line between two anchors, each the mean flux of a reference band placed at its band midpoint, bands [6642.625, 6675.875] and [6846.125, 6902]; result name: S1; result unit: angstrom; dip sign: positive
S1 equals -0.1 angstrom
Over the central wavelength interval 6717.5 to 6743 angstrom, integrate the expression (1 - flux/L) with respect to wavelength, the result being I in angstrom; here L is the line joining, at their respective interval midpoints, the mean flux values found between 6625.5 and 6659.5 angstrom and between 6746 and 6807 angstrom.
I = 0.1 angstrom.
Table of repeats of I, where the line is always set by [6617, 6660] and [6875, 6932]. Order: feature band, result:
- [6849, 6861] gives -0.06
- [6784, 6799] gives -0.05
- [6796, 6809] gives -0.06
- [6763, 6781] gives -0.11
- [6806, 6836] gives -0.10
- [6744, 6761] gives -0.11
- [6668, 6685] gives -0.13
